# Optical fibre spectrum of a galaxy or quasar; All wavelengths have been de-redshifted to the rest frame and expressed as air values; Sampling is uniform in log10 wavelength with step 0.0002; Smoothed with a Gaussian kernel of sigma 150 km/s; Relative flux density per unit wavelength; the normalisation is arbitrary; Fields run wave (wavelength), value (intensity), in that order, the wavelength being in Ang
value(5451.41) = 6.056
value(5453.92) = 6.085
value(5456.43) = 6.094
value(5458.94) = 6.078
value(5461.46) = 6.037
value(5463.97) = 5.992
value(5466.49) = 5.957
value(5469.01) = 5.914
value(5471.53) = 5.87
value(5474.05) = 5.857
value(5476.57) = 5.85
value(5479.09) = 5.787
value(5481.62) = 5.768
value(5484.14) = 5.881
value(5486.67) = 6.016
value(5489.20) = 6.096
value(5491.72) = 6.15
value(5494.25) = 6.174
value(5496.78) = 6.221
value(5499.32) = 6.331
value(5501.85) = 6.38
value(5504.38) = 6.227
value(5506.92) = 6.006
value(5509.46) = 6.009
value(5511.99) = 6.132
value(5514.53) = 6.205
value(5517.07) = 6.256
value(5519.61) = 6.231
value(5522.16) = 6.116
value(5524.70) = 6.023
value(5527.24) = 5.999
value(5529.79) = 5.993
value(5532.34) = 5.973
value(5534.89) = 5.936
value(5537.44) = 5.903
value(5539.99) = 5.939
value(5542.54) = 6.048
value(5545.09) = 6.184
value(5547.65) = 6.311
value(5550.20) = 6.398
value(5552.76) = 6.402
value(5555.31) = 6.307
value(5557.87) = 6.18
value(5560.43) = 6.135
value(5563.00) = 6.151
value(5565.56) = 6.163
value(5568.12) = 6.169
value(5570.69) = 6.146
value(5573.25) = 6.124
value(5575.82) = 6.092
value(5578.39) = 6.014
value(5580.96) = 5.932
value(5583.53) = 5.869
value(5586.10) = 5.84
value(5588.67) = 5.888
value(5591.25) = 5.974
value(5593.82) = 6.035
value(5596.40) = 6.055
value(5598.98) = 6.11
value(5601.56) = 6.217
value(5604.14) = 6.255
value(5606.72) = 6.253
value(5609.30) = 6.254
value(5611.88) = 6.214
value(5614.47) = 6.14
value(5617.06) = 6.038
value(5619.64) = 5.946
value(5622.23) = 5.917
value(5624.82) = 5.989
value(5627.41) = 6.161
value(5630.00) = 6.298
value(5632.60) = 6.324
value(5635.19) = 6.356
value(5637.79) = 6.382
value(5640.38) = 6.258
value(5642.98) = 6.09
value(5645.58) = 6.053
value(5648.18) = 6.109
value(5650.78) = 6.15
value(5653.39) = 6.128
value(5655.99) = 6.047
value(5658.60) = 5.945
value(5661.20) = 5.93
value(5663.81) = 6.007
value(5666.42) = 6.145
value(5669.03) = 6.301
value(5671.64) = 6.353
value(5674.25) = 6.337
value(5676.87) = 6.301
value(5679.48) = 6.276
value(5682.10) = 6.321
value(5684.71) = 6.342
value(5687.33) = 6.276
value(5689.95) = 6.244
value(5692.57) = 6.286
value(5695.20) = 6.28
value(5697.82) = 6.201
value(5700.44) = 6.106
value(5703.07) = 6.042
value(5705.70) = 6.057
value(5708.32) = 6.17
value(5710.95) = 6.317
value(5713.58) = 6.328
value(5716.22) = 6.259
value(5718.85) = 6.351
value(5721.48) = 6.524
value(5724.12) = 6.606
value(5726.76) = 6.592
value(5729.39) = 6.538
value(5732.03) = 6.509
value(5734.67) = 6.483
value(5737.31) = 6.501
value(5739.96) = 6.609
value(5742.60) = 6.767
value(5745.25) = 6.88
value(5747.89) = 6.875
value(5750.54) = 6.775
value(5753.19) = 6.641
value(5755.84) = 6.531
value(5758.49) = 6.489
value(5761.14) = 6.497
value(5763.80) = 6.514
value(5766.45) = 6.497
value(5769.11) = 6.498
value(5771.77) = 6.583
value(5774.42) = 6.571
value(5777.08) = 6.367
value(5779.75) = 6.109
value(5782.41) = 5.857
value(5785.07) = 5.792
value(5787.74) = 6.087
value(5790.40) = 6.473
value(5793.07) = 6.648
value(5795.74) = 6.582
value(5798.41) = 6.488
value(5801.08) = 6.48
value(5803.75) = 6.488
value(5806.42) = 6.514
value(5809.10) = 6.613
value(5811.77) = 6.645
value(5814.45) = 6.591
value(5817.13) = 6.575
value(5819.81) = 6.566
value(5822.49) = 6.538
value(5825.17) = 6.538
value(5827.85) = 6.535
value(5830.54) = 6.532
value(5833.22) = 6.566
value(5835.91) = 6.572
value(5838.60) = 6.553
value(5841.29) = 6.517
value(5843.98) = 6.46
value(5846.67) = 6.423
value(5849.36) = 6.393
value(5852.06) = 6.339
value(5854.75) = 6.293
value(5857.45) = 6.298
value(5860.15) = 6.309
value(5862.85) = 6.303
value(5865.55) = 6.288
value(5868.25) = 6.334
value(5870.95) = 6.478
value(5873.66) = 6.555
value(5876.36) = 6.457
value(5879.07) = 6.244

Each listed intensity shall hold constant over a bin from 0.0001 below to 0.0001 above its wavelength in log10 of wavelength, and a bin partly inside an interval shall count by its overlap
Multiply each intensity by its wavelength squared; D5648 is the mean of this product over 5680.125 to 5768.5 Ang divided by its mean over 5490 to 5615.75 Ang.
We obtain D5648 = 1.12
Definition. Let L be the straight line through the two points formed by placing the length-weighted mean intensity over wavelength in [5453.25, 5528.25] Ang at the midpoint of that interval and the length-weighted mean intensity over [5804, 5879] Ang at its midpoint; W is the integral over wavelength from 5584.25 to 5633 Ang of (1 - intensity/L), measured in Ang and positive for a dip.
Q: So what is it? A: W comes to 0.8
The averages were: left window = 6.06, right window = 6.47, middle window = 6.09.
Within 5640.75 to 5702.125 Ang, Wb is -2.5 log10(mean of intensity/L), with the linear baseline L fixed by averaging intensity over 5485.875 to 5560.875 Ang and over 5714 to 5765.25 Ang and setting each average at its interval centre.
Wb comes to 0.04 mag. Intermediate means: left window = 6.14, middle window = 6.18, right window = 6.57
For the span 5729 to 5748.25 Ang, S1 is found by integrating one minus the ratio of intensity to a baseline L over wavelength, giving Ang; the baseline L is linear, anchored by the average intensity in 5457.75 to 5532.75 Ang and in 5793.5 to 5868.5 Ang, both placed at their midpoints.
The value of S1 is -0.8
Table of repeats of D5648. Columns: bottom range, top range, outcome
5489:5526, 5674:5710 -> 1.08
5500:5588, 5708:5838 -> 1.15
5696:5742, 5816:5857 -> 1.06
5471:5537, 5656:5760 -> 1.13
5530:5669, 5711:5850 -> 1.13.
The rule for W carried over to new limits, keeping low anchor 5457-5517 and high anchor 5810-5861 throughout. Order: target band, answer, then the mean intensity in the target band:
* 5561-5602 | 0.8 Ang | 6.05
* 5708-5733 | -0.3 Ang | 6.43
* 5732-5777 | -1.5 Ang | 6.6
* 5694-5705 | 0.3 Ang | 6.15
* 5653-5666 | 0.5 Ang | 6.01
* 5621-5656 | 0.4 Ang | 6.17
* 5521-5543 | 0.4 Ang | 5.99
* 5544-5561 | -0.4 Ang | 6.28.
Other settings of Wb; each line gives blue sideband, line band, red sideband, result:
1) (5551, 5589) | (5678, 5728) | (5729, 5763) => 0.034 mag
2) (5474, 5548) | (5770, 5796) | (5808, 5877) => 0.017 mag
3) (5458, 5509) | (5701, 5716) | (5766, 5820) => 0.024 mag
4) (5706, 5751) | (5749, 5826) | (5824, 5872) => 0.001 mag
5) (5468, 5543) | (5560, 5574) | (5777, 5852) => -0.004 mag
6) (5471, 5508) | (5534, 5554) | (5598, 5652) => -0.009 mag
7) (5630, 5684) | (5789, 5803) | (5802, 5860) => -0.016 mag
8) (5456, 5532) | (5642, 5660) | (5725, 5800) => 0.041 mag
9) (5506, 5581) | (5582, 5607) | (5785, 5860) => 0.026 mag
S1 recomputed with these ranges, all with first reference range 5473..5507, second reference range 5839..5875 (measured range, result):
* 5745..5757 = -0.8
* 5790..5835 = -1.5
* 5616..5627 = 0.3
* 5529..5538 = 0.2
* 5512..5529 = -0.1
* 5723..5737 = -0.6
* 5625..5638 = -0.2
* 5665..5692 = -0.3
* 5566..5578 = 0.0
